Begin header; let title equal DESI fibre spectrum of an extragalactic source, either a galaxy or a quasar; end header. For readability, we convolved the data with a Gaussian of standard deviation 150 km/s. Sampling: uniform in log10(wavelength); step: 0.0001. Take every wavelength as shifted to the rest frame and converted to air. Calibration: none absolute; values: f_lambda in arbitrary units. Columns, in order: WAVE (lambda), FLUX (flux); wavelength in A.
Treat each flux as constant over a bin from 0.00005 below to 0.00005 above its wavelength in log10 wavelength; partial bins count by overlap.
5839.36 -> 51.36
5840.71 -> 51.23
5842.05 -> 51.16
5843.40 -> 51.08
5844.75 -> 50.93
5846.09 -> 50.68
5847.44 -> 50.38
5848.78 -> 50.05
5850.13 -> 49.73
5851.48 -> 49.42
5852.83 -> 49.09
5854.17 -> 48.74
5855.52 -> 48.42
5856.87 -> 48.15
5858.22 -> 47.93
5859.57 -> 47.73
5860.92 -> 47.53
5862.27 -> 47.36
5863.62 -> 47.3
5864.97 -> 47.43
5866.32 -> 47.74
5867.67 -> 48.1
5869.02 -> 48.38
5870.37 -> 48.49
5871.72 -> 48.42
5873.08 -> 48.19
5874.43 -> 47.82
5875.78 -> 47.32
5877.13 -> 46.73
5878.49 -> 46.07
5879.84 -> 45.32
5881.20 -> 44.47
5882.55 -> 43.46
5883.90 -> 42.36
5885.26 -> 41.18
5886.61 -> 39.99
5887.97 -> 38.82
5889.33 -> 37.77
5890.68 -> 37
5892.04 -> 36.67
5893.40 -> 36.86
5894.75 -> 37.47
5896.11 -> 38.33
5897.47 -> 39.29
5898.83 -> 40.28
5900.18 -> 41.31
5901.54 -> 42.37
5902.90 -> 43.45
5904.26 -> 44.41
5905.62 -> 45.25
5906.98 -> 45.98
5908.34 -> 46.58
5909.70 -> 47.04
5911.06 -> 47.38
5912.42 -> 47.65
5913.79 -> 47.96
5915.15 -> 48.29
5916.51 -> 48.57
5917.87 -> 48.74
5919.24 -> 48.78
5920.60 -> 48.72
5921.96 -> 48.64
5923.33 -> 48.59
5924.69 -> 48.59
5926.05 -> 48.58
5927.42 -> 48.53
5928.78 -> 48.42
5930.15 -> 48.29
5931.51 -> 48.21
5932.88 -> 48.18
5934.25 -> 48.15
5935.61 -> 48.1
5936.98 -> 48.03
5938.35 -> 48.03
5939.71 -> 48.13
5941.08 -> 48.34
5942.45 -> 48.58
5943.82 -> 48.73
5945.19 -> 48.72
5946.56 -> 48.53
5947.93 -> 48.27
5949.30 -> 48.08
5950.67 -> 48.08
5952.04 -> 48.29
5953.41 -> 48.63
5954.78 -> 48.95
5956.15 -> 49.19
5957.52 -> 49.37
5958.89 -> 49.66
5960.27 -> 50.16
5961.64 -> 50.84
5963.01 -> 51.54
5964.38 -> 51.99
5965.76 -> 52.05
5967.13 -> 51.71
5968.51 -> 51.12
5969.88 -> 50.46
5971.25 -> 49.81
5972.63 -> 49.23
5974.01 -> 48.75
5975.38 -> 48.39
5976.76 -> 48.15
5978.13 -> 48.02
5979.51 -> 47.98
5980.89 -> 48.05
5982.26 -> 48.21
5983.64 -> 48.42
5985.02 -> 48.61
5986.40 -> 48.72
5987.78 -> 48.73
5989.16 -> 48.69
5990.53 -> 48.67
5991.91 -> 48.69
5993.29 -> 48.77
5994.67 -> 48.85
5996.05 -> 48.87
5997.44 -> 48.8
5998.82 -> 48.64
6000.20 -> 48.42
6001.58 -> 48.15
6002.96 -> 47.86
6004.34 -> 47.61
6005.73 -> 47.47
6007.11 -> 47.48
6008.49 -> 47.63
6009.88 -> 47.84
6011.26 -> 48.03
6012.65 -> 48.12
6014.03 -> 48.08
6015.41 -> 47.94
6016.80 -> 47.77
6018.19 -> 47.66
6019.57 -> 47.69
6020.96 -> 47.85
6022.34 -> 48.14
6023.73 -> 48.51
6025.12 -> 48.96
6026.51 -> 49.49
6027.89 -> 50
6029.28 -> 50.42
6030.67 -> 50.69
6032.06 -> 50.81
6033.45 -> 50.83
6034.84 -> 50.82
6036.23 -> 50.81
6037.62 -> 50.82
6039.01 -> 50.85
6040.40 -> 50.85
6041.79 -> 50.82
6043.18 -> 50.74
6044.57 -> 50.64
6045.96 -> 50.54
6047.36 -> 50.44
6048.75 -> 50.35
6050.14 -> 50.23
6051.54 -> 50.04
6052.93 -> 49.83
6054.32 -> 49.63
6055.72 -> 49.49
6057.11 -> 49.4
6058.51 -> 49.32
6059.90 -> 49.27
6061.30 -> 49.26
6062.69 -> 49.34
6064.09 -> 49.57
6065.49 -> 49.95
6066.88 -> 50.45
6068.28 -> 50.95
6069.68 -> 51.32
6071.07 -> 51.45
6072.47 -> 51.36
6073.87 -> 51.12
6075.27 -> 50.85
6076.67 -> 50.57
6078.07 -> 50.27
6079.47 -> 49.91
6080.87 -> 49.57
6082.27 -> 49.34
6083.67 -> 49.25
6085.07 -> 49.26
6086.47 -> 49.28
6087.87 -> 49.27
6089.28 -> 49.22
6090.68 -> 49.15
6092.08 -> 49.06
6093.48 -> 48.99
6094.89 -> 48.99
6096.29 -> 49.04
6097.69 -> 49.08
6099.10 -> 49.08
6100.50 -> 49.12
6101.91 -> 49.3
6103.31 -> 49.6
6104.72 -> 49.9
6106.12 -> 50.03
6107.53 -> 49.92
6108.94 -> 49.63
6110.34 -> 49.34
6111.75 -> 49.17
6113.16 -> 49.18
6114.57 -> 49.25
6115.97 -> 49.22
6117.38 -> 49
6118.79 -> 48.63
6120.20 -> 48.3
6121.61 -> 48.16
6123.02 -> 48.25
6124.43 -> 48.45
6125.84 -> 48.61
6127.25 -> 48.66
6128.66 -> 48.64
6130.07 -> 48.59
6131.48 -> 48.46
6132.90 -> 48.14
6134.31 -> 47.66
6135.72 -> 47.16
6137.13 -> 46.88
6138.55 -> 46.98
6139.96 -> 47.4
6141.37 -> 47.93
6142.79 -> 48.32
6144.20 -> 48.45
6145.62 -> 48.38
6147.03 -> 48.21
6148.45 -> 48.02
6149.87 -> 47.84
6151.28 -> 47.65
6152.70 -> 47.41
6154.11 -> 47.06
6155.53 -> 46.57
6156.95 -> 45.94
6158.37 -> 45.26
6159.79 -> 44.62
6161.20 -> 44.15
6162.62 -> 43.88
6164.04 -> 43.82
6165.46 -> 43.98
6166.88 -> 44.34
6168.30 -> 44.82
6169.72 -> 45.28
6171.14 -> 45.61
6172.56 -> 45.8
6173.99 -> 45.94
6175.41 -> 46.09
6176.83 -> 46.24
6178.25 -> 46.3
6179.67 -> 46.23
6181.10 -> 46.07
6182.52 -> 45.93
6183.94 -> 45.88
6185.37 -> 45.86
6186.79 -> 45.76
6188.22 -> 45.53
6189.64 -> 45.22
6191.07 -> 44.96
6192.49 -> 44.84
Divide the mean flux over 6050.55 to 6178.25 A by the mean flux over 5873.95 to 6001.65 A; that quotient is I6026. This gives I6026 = 1.03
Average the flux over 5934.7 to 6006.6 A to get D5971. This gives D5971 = 48.9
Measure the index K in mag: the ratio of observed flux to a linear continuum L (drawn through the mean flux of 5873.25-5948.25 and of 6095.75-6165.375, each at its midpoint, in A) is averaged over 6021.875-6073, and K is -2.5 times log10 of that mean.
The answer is -0.07 mag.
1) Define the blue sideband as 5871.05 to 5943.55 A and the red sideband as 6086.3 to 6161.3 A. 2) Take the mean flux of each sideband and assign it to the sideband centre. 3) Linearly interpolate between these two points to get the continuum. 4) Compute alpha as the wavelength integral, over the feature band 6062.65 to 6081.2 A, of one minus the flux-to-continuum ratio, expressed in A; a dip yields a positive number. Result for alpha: -1.1 A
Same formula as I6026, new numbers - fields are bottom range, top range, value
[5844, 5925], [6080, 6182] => 1.04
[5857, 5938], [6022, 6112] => 1.10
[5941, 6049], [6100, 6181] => 0.97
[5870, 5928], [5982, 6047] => 1.10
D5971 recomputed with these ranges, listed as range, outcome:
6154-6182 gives 45.4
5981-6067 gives 49.2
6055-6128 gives 49.5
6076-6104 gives 49.4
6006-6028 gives 48.2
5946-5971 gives 49.9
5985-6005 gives 48.5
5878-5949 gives 45.3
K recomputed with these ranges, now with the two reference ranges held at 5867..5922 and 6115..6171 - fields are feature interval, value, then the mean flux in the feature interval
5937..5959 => -0.08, 48.6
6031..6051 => -0.10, 50.7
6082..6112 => -0.06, 49.3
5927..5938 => -0.08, 48.2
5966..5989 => -0.09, 49.1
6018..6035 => -0.08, 49.4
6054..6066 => -0.07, 49.4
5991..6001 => -0.07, 48.7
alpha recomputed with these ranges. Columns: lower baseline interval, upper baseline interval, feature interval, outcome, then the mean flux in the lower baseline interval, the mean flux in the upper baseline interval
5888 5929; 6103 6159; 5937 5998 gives -4.8 A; 44.5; 48.2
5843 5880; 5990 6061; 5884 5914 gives 4.1 A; 48.4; 49.2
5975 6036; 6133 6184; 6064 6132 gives -3.2 A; 48.6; 46.4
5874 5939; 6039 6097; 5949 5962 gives -0.7 A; 45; 50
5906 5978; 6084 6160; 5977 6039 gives -0.1 A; 48.8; 48.4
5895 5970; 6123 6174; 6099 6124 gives -1.2 A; 47.7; 46.8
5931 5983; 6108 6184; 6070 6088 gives -0.9 A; 49.1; 47.2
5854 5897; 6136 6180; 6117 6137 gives -0.9 A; 44.5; 46.3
